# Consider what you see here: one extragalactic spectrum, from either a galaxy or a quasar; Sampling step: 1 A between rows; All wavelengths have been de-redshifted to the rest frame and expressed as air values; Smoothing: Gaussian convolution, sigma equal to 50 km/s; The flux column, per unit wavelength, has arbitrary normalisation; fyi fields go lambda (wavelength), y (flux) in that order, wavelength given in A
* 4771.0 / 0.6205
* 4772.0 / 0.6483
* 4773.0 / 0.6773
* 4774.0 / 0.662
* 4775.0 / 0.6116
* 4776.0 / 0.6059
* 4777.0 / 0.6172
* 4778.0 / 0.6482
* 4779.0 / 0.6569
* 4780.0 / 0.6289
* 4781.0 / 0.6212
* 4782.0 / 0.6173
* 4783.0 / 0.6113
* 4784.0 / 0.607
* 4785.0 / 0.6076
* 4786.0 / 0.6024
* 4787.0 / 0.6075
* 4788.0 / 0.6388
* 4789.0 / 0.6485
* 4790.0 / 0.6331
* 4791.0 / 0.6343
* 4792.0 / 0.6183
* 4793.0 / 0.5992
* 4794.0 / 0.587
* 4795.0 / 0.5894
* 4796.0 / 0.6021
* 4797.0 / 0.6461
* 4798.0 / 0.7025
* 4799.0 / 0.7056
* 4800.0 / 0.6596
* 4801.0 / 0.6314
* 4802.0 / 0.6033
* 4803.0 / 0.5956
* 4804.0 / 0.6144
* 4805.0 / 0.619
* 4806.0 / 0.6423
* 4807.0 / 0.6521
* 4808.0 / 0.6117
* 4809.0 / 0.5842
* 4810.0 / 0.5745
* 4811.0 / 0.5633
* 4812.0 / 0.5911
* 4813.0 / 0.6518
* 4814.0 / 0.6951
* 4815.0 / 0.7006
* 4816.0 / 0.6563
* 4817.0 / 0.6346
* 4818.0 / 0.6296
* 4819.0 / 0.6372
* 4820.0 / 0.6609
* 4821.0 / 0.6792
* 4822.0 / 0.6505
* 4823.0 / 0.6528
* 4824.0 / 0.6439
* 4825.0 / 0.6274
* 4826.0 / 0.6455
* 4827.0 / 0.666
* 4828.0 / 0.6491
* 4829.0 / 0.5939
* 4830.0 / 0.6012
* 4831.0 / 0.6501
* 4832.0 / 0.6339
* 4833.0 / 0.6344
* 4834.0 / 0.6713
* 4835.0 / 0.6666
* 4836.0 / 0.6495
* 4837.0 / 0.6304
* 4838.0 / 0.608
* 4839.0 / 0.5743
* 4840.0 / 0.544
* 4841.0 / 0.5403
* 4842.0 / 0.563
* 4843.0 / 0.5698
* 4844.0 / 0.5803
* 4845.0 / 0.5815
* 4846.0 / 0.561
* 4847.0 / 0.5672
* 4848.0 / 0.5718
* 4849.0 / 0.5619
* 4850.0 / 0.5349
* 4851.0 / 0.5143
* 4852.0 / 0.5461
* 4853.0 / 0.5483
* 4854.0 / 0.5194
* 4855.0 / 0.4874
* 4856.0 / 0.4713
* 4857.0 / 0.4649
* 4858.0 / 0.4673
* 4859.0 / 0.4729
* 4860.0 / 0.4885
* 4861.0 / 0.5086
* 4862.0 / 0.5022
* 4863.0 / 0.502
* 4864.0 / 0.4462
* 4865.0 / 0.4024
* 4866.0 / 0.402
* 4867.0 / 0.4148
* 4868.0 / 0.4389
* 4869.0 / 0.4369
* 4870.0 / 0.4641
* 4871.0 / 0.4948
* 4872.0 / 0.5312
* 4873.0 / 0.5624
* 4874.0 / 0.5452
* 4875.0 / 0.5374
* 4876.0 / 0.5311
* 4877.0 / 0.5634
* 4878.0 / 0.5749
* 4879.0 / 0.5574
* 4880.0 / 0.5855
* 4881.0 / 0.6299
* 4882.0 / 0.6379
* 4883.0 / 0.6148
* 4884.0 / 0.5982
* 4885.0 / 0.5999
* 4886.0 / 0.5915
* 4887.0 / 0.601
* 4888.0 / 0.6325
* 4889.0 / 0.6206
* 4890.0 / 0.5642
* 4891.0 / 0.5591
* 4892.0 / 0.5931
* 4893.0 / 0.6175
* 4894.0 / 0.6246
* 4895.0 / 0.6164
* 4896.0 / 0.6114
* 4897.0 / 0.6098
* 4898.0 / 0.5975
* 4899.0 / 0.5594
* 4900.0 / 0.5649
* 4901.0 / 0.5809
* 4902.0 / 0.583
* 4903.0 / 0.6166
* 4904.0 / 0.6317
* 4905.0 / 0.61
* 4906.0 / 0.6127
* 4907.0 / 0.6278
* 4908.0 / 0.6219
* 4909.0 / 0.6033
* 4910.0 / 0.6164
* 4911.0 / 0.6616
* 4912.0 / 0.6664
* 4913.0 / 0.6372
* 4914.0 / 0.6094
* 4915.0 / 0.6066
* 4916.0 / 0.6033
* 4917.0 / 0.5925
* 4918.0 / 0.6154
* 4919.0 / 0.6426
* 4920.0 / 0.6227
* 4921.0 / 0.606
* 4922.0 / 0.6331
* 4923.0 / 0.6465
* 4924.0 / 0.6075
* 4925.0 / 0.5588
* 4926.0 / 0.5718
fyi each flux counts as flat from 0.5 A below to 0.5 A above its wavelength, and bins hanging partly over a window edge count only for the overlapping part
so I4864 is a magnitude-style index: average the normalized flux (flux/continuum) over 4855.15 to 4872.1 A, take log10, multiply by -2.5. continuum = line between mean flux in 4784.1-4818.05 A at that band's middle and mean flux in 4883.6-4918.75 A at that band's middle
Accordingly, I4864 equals 0.31 mag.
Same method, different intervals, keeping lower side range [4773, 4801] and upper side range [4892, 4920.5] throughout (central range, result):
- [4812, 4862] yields 0.05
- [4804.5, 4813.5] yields 0.03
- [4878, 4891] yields 0.03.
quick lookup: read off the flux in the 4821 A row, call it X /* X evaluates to 0.6792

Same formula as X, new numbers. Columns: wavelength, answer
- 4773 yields 0.6773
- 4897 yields 0.6098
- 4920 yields 0.6227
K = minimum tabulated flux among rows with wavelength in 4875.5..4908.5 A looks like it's 0.5311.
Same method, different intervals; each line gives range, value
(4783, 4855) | 0.4874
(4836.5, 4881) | 0.402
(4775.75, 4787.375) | 0.6024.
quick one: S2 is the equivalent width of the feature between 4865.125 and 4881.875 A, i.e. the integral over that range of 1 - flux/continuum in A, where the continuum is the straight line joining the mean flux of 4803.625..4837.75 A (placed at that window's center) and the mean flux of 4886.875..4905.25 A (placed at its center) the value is 2.6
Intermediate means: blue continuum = 0.637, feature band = 0.517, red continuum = 0.6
